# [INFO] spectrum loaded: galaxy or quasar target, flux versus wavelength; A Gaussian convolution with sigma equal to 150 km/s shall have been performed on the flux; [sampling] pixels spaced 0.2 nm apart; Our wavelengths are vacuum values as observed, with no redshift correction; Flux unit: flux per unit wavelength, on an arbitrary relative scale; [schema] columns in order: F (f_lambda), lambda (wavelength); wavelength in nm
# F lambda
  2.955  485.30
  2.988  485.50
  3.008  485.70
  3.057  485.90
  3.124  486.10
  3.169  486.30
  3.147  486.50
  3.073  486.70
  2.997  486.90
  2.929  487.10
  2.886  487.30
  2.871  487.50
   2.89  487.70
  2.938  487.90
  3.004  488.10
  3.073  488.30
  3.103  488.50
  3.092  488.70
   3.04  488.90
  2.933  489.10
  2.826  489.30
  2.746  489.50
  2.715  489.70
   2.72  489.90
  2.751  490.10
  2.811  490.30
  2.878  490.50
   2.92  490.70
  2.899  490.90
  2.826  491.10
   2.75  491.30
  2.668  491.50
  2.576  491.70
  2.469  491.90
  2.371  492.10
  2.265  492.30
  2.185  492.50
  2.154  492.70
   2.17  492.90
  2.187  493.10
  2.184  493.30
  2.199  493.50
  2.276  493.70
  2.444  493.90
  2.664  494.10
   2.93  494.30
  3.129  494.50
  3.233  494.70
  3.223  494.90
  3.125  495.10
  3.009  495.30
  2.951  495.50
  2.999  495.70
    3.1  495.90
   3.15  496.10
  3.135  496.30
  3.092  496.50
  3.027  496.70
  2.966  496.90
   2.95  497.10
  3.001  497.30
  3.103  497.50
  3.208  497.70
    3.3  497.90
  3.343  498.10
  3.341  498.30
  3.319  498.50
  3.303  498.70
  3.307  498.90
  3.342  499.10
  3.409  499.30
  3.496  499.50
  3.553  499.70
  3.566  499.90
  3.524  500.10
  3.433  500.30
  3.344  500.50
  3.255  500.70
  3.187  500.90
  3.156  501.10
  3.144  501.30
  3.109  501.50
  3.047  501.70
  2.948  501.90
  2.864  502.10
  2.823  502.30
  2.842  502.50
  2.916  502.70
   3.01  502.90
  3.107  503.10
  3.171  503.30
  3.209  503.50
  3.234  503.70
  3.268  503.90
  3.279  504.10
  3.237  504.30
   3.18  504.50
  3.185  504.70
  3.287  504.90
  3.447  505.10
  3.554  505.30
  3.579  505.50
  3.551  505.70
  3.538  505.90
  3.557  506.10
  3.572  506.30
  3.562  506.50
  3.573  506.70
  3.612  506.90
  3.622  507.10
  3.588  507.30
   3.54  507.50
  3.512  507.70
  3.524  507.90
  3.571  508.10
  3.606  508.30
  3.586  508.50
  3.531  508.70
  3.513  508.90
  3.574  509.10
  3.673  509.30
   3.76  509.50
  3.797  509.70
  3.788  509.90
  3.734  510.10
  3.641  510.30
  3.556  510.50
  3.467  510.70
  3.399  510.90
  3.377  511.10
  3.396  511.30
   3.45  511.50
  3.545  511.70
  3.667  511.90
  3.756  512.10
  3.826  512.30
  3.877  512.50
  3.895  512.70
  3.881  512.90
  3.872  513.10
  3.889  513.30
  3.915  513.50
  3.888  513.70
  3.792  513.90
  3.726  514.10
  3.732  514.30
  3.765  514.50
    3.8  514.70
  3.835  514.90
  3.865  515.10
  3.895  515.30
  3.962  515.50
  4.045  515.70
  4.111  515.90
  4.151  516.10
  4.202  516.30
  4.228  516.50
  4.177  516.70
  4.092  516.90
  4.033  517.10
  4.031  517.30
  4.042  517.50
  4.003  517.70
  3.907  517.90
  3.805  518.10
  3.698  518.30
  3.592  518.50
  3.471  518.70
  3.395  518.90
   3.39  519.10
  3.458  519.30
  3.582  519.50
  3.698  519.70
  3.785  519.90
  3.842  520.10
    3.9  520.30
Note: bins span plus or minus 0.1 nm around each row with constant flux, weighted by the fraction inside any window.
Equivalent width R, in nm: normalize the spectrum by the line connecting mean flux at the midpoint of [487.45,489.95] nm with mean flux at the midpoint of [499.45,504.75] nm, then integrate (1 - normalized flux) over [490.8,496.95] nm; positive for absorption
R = 0.63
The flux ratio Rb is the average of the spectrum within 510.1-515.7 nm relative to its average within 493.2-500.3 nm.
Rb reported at 1.2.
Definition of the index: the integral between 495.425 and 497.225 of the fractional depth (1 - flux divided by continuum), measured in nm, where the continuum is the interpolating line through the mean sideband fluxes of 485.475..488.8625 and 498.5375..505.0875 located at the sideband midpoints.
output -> 0.06 nm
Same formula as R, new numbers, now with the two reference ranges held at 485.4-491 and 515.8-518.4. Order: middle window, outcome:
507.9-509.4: 0.06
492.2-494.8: 0.57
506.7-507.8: 0.03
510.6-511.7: 0.11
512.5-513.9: 0.00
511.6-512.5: 0.03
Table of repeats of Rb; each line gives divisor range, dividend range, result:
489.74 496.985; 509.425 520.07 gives 1.39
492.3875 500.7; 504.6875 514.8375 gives 1.21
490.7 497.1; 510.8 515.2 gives 1.37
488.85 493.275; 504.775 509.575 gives 1.36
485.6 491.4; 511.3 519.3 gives 1.31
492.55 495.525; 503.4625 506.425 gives 1.28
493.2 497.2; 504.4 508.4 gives 1.21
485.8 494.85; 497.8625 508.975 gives 1.21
